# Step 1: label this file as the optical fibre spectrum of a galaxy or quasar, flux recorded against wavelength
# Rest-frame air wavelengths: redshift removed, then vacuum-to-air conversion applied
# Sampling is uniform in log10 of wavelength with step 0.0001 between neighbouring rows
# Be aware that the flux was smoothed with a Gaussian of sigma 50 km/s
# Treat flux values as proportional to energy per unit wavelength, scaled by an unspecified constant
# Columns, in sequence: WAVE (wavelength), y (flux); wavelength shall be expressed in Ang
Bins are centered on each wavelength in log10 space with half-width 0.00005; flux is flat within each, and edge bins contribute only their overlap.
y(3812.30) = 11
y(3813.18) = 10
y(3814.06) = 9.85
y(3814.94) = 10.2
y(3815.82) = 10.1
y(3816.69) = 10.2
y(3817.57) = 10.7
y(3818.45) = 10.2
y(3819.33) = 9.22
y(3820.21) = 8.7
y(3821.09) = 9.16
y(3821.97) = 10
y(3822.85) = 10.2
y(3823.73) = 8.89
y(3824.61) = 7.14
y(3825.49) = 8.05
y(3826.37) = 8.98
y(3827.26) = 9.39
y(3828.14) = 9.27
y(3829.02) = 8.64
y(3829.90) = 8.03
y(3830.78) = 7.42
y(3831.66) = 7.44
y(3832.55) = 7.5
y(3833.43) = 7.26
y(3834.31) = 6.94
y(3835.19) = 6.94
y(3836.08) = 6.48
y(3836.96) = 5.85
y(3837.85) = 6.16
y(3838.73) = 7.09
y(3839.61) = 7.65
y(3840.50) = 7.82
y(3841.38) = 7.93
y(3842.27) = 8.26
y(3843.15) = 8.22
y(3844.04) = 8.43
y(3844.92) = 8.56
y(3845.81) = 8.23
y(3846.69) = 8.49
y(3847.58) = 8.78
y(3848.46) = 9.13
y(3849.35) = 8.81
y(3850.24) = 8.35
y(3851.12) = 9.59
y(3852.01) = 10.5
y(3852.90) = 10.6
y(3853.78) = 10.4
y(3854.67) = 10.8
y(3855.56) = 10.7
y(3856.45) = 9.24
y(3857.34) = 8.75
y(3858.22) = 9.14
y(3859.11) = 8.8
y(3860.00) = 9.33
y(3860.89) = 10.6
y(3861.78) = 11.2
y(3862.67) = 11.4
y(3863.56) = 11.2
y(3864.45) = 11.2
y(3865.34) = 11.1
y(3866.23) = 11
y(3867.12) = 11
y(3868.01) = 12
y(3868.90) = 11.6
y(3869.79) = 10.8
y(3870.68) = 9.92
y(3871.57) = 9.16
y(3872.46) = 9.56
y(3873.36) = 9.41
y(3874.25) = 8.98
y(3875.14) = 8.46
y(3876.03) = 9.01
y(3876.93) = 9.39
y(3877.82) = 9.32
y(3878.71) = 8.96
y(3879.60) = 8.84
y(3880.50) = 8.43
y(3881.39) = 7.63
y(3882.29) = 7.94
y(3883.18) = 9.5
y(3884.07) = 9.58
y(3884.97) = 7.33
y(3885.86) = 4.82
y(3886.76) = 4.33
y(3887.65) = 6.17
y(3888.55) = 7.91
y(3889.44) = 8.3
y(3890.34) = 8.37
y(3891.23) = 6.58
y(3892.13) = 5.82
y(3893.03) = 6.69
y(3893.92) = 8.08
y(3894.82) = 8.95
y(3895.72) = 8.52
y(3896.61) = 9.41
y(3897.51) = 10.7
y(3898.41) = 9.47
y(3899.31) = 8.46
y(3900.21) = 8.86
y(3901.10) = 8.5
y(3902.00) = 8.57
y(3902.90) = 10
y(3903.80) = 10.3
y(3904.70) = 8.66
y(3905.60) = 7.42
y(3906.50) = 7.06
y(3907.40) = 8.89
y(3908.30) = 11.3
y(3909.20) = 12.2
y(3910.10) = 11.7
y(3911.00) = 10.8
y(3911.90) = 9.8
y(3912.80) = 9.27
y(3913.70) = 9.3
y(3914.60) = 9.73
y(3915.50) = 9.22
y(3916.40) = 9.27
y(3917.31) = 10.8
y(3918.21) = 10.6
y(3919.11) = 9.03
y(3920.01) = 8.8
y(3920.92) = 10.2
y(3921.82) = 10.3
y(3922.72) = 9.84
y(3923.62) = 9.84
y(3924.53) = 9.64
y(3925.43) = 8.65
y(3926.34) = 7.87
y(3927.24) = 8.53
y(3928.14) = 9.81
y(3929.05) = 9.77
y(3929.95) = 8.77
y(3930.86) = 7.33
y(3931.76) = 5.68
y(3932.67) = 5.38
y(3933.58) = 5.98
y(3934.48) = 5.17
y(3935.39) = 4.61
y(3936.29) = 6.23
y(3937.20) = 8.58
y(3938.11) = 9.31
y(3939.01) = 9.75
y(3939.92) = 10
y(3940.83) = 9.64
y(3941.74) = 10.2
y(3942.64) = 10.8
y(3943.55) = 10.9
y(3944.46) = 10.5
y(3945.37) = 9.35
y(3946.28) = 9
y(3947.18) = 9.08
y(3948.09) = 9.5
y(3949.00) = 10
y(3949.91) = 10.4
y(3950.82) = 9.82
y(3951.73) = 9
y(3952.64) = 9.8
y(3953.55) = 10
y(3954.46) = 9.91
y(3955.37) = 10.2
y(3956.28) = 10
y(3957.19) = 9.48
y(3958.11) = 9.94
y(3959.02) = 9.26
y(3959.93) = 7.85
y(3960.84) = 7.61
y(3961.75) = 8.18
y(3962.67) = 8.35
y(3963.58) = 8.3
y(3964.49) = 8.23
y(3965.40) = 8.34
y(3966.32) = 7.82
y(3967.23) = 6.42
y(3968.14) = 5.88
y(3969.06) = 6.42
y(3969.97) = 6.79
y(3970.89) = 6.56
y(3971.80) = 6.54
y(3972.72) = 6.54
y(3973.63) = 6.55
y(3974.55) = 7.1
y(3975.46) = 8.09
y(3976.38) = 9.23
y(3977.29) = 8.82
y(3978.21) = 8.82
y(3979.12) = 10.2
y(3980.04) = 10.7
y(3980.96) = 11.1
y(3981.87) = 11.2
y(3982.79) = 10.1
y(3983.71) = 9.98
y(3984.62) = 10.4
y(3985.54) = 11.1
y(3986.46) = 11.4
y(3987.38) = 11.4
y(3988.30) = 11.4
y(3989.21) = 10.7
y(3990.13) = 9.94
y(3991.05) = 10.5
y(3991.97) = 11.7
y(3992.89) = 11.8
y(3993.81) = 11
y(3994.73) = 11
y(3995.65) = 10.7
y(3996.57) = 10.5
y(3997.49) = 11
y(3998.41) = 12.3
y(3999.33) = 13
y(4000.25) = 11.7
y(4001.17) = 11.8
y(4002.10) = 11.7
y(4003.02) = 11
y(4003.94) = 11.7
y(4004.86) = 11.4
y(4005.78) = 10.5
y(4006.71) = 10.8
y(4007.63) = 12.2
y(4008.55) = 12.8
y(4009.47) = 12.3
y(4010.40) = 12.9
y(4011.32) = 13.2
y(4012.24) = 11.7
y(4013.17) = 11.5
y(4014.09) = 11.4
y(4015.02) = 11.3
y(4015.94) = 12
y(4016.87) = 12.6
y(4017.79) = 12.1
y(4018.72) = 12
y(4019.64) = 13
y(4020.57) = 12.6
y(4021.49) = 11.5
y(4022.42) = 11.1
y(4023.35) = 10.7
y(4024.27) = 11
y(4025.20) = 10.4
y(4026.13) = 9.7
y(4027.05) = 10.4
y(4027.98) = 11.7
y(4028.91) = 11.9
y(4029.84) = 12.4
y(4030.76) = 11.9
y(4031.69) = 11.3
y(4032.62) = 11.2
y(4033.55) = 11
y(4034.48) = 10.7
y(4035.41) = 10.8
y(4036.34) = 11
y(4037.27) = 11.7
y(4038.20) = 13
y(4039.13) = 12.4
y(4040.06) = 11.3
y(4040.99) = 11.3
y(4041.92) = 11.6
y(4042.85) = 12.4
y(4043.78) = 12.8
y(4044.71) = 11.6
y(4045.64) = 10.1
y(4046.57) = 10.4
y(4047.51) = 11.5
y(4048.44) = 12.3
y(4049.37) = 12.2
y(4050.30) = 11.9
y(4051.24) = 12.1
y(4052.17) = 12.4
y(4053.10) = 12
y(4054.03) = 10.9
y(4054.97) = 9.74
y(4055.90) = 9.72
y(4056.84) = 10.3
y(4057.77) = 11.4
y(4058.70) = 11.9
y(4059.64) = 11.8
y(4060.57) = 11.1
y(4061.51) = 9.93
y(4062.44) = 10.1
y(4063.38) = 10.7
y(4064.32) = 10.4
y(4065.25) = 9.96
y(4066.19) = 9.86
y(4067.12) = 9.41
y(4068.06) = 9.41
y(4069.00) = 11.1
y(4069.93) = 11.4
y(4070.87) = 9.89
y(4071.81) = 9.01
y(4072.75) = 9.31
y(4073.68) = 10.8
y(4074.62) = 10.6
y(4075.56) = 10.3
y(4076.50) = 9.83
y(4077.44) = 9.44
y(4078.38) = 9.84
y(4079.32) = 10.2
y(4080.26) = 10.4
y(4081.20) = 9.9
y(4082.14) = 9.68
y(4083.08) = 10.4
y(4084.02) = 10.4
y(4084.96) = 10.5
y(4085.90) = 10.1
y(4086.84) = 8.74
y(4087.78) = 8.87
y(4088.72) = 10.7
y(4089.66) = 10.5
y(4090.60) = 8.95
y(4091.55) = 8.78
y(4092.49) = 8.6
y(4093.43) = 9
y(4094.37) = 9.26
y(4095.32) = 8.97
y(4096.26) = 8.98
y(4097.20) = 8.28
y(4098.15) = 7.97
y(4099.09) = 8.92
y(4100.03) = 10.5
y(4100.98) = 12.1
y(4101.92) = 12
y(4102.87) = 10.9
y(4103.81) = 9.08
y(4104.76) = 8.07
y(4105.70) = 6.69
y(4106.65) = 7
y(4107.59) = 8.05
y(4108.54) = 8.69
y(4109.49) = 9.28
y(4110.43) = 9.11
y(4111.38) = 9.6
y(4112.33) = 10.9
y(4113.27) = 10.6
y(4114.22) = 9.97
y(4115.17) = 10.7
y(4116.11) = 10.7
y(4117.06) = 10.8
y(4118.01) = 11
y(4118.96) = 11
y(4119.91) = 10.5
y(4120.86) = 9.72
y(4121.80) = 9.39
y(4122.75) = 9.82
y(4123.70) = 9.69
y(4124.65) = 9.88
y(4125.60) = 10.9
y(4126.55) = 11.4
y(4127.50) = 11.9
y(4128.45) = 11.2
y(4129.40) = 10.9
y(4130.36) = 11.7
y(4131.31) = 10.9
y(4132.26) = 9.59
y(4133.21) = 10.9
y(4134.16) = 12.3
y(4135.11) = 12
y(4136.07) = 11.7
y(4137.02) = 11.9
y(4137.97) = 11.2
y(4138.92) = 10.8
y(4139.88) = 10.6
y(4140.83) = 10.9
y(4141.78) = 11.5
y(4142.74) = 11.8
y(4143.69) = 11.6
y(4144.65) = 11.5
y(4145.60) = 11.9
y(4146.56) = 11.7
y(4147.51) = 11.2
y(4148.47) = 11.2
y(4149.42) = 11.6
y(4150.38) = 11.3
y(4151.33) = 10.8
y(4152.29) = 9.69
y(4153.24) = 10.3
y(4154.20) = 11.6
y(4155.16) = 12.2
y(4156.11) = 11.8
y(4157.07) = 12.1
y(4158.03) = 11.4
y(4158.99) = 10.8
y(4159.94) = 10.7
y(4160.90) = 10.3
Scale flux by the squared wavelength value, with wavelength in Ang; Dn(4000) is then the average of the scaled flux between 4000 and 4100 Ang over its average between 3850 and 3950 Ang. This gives 1.3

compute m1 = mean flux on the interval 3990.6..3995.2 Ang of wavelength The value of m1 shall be 11.2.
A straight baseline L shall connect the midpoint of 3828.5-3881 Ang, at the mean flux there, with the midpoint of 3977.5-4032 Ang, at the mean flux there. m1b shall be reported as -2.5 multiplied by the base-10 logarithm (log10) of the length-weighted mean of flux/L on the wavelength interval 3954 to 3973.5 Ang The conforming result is 0.32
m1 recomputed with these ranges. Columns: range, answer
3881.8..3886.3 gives 7.84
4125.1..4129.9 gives 11.2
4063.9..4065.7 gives 10.2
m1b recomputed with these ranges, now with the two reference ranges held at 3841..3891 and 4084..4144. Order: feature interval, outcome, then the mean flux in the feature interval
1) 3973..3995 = -0.05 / 10.1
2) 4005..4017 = -0.22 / 11.9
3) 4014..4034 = -0.18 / 11.5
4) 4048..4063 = -0.14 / 11.2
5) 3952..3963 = 0.04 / 9.22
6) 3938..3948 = -0.04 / 9.88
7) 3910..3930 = -0.02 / 9.62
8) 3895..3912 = -0.02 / 9.49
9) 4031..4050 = -0.17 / 11.5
